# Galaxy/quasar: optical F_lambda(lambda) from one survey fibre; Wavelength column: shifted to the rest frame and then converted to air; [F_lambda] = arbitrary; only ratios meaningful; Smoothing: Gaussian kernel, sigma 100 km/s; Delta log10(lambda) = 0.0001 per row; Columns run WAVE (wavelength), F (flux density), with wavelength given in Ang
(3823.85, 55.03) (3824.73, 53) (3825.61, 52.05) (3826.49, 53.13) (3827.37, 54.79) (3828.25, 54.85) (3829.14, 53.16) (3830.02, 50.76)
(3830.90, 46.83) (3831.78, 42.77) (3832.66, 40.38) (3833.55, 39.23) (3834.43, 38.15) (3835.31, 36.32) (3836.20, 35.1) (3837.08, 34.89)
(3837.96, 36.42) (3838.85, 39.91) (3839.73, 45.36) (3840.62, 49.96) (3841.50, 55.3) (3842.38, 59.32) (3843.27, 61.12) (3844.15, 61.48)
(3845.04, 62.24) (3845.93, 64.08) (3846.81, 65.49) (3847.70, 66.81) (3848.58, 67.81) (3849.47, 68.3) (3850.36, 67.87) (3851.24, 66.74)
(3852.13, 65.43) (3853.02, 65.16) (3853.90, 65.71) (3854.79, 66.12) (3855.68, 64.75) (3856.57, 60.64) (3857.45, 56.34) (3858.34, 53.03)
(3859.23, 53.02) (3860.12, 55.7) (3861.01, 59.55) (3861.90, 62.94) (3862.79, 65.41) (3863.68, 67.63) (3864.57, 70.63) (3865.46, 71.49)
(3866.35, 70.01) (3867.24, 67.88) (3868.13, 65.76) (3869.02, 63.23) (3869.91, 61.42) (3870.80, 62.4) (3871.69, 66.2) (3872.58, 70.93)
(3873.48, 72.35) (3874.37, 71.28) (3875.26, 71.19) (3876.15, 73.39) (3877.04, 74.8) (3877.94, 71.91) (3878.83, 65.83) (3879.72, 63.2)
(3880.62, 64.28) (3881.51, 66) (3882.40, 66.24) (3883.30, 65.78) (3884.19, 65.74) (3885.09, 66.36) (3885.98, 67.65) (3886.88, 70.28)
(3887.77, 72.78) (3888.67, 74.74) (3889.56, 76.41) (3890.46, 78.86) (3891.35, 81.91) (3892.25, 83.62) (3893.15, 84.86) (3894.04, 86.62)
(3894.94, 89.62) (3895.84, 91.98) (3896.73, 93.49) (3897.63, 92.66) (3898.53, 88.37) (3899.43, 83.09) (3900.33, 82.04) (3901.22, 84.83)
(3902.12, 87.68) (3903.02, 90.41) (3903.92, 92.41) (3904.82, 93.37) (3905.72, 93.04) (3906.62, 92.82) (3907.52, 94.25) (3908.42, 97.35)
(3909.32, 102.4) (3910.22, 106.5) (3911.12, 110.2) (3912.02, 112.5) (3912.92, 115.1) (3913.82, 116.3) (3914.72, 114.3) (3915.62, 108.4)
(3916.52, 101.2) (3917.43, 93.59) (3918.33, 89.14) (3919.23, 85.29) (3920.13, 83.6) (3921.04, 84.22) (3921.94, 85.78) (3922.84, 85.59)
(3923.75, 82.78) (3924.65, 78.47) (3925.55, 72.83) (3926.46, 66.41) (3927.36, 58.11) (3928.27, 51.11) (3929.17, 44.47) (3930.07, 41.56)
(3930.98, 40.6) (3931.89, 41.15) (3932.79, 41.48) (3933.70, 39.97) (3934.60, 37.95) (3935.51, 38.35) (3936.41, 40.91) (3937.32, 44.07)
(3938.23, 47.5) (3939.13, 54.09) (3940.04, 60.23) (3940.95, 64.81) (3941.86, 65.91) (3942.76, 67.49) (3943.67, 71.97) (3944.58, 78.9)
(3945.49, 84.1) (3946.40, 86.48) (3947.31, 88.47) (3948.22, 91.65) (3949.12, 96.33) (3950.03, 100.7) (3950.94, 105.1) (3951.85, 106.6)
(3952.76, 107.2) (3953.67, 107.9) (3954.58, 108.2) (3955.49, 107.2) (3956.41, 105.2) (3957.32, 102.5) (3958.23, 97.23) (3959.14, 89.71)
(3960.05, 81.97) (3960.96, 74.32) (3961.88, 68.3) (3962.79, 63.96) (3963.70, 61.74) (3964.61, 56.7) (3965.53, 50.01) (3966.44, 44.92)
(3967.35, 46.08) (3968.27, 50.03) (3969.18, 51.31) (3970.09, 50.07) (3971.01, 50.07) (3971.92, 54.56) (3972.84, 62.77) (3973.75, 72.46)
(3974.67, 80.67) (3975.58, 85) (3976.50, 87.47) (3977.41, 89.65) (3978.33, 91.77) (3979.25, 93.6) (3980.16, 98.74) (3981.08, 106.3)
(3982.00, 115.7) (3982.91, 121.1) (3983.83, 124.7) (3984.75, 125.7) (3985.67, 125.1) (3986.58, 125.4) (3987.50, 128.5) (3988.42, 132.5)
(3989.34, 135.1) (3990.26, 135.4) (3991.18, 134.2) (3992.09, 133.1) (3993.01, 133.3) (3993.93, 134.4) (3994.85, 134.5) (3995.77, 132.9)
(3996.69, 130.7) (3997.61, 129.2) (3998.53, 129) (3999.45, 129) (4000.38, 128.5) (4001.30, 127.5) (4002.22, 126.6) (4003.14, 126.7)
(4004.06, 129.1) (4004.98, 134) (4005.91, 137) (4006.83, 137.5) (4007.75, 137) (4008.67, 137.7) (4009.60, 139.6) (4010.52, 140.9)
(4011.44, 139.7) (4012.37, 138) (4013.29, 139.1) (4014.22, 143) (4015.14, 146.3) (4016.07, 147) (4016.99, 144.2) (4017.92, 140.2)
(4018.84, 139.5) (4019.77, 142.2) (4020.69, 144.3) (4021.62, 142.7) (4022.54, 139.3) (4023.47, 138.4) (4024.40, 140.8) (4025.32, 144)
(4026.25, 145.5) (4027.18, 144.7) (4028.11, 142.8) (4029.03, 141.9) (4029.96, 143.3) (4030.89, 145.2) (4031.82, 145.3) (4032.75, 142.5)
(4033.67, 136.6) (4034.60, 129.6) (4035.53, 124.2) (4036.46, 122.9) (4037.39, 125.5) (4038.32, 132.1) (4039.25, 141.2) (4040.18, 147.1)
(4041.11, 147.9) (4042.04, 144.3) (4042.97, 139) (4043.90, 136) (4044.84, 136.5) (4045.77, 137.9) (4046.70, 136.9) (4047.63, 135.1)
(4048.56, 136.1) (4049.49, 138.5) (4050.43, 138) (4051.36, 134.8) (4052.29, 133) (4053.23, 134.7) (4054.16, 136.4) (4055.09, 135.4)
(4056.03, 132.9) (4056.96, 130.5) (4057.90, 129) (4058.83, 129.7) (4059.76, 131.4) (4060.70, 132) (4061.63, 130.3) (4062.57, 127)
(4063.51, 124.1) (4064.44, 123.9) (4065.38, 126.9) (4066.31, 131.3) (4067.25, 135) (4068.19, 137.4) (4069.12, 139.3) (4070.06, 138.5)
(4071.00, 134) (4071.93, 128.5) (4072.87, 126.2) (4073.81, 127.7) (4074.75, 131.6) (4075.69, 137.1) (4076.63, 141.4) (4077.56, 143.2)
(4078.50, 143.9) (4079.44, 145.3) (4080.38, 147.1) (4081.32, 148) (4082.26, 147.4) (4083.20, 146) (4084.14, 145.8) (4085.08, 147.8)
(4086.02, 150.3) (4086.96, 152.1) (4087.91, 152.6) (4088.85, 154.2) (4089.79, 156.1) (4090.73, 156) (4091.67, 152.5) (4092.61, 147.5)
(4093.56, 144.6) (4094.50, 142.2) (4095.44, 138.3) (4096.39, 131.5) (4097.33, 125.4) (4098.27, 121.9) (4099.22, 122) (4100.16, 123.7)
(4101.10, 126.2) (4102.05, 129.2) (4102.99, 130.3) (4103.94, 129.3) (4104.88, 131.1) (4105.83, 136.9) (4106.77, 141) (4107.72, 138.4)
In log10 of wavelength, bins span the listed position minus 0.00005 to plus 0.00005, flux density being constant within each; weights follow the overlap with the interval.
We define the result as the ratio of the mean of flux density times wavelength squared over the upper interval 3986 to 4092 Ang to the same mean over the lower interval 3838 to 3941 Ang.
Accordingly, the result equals 2.07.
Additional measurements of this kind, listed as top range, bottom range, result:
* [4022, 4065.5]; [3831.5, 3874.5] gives 2.55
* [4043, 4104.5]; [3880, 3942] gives 1.93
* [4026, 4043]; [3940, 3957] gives 1.60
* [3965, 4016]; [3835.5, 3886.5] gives 1.92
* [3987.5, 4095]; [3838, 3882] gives 2.38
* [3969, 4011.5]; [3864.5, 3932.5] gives 1.52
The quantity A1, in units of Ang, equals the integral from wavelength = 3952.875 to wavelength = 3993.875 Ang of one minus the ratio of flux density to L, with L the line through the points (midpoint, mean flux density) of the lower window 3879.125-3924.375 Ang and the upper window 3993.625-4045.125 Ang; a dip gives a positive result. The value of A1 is 8.9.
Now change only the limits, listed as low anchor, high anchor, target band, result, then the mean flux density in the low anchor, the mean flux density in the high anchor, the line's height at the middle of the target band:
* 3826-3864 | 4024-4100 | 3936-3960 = 2.8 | 55.3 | 138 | 94.6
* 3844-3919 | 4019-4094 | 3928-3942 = 7.2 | 77.2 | 139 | 96.1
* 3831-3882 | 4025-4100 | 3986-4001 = -2.6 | 60.1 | 138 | 112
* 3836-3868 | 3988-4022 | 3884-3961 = 9.7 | 60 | 136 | 95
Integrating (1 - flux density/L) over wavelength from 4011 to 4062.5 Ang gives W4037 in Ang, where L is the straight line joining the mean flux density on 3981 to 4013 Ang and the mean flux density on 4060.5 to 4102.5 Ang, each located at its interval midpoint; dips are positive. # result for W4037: -1.4 Ang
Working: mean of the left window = 131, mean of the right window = 138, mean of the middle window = 138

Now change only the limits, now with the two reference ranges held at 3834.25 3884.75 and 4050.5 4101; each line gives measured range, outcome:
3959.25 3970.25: 4.3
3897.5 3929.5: -3.7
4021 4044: -3.2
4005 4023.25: -3.9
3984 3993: -2.0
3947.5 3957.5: -0.9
